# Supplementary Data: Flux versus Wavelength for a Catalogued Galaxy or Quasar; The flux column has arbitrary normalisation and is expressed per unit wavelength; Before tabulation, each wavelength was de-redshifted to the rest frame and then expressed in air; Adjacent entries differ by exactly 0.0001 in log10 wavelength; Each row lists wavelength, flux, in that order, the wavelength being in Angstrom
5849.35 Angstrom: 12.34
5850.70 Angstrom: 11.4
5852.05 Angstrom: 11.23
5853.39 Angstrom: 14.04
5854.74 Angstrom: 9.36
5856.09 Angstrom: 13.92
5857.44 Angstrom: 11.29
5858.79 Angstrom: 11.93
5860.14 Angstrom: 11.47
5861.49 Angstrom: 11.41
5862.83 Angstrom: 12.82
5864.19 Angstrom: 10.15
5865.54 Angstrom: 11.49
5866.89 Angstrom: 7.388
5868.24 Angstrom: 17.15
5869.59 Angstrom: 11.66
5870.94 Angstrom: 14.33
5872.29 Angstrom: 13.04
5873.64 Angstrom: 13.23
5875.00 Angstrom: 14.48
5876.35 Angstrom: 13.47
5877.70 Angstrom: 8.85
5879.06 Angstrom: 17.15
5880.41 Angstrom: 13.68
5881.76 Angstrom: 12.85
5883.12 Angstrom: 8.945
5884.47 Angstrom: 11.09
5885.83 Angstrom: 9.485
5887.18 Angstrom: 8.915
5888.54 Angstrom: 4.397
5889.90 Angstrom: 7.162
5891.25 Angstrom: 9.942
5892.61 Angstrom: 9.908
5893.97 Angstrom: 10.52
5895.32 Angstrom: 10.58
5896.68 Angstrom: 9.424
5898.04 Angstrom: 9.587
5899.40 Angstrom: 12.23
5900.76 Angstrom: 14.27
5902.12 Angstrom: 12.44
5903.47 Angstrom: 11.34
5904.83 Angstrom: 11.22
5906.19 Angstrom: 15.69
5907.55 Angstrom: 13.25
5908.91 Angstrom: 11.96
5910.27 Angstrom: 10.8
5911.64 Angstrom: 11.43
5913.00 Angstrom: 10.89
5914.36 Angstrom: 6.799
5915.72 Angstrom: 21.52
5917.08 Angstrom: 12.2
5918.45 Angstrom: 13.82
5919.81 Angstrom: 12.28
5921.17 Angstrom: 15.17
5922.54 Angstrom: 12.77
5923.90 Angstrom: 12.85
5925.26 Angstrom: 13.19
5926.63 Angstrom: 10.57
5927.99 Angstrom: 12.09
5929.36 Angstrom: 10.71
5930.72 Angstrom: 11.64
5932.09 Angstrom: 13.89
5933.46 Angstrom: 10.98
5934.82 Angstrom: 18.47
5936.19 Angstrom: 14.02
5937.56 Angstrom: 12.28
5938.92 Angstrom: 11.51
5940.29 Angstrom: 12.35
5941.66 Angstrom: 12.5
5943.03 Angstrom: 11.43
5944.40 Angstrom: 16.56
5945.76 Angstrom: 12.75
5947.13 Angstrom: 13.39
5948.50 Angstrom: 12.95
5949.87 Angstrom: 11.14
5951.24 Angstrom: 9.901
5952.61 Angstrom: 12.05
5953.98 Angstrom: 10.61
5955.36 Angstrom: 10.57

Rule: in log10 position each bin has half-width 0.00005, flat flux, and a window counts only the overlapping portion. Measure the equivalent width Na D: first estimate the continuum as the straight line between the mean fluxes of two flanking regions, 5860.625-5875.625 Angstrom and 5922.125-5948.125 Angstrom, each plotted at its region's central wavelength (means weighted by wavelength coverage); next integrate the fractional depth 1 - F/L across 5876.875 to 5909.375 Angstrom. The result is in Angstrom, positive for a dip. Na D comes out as 4.0 Angstrom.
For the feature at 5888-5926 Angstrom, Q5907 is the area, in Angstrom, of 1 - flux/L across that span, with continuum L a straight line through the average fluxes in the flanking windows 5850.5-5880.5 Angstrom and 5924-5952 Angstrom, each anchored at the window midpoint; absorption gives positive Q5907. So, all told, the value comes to 2.4 Angstrom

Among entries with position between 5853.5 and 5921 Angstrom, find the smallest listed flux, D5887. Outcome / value 4.397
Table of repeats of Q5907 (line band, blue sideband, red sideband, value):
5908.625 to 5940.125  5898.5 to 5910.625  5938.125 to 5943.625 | -1.2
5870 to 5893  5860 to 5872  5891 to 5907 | 1.1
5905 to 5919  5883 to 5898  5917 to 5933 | -1.8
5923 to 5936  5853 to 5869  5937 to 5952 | -0.5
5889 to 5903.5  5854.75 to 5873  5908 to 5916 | 1.6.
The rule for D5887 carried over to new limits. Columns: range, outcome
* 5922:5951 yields 10.57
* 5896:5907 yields 9.424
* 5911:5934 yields 6.799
